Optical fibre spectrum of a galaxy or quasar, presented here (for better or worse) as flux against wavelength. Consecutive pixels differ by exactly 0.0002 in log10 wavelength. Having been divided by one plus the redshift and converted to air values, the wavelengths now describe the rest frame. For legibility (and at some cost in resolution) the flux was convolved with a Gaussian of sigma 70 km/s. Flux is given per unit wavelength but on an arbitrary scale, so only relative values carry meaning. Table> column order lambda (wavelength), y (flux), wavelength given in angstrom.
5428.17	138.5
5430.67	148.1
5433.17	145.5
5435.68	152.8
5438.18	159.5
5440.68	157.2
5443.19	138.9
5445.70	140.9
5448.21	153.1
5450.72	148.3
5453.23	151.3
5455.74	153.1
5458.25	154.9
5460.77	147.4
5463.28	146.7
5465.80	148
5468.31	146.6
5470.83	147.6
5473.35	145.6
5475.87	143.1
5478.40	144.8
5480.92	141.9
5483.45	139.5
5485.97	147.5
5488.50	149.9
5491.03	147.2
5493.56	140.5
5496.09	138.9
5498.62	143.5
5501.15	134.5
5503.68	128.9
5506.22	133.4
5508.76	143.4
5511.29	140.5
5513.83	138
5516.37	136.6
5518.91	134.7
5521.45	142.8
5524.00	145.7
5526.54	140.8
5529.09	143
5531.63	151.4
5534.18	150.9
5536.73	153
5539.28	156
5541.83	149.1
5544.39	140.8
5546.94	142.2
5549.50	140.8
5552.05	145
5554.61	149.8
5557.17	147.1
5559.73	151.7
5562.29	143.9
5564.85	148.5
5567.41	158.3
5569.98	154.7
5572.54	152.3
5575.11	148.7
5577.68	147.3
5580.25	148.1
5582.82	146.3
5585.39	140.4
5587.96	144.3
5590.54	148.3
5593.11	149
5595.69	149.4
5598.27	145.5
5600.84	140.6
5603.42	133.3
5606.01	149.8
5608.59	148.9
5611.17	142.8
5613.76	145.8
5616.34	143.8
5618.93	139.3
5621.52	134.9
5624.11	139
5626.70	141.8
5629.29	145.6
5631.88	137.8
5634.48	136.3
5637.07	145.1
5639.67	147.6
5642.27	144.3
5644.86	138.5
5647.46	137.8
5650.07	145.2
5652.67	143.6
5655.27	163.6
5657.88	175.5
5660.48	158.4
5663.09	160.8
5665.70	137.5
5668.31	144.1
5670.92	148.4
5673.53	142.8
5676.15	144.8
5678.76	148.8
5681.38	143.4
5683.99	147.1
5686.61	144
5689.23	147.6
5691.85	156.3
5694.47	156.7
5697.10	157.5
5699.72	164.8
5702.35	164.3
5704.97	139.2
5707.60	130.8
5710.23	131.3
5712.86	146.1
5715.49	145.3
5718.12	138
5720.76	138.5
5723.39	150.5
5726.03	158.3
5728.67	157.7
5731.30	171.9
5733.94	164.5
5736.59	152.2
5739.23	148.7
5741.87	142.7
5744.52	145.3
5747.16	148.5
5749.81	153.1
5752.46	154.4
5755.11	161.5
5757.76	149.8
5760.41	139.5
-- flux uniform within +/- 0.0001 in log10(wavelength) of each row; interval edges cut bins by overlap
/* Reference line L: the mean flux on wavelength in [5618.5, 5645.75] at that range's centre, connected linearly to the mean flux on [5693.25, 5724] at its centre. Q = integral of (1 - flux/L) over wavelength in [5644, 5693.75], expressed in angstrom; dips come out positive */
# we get -1.8 angstrom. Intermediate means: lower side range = 141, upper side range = 147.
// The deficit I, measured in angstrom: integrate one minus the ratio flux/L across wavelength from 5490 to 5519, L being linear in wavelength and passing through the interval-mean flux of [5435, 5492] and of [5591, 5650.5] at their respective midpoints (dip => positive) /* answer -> 1.6 angstrom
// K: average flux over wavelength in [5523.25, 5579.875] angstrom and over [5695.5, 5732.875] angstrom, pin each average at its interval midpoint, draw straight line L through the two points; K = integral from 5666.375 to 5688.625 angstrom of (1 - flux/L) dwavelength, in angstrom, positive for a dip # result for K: 0.6 angstrom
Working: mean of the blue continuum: 148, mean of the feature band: 145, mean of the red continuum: 150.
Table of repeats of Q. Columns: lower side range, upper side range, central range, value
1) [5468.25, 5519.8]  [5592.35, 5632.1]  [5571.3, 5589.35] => -0.5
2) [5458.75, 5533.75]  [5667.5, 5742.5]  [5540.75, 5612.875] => -0.7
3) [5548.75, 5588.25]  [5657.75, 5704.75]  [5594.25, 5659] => 2.3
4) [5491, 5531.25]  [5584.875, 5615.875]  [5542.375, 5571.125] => -1.1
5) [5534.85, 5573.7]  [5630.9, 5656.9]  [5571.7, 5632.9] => 0.9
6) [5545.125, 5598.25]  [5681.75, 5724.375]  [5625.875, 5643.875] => 0.6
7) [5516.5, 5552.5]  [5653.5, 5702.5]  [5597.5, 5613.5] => 0.6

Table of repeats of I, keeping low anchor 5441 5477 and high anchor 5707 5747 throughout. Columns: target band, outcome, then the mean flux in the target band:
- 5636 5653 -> 0.59 angstrom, 143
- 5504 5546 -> 1.29 angstrom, 143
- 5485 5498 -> 0.28 angstrom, 145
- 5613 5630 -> 0.81 angstrom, 141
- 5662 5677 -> 0.21 angstrom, 146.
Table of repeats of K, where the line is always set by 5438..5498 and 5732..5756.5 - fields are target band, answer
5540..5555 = 0.4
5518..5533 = 0.5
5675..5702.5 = 0.0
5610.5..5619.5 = 0.4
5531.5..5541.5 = -0.3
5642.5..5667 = 0.0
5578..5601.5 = 0.6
